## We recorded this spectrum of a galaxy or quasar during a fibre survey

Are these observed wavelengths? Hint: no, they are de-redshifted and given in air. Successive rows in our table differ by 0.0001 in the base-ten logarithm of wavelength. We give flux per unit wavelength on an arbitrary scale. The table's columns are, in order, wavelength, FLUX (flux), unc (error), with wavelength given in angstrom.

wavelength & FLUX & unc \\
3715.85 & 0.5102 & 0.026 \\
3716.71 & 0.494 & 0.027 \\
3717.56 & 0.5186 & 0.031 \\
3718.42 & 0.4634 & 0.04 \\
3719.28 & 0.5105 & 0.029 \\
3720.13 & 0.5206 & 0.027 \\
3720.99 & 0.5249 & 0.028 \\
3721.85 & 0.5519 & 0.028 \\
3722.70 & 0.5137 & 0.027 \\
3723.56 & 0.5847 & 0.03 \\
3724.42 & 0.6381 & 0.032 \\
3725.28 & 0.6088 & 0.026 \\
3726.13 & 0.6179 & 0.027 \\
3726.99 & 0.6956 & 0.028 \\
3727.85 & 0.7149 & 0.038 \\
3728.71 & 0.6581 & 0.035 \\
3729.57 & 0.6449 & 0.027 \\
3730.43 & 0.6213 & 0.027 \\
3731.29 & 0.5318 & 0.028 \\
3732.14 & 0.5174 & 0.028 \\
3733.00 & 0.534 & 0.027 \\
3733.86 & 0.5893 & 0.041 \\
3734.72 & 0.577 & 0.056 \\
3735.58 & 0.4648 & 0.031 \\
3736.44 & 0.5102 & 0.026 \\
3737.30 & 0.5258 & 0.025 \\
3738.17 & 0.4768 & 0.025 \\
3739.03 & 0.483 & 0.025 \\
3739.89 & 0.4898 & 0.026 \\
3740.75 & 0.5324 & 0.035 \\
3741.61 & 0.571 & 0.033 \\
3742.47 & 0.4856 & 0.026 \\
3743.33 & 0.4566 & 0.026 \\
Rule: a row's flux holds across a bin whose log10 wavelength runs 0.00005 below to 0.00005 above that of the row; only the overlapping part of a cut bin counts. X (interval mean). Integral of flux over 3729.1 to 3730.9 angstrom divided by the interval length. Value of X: 0.63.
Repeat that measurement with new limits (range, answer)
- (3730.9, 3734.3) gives 0.545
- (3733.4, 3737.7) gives 0.533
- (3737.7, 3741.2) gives 0.496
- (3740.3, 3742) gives 0.551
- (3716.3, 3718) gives 0.507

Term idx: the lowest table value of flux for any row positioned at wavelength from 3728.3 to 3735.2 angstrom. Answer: 0.5174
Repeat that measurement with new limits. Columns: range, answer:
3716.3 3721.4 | 0.4634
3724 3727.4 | 0.6088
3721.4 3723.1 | 0.5137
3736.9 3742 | 0.4768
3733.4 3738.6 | 0.4648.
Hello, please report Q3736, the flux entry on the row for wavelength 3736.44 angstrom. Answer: 0.5102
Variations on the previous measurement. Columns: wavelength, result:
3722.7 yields 0.5137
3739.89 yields 0.4898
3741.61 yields 0.571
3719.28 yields 0.5105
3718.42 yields 0.4634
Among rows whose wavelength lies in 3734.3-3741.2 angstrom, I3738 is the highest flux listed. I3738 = 0.577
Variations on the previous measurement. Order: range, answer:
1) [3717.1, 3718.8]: 0.5186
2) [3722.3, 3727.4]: 0.6956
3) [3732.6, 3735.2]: 0.5893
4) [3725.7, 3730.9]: 0.7149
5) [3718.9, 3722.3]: 0.5519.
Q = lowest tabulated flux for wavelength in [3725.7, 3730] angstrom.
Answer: 0.6179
